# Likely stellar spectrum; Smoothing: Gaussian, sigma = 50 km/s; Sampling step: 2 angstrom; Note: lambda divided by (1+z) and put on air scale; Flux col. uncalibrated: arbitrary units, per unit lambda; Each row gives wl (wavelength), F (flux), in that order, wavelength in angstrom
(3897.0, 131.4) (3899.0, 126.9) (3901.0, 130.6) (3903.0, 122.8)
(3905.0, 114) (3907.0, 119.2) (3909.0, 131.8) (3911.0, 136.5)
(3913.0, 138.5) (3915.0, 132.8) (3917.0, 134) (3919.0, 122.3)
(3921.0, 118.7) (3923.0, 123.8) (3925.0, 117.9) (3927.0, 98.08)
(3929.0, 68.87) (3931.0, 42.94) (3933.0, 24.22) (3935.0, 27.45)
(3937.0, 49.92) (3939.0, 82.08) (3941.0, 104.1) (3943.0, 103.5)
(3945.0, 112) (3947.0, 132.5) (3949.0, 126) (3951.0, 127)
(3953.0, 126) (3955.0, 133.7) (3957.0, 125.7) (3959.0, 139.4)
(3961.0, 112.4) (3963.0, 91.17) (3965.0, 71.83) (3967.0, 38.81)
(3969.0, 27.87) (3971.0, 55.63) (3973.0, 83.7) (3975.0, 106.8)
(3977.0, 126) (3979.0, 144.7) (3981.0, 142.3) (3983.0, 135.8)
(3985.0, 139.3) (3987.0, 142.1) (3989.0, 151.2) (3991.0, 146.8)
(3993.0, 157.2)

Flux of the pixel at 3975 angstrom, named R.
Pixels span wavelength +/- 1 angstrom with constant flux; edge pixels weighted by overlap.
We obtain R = 106.8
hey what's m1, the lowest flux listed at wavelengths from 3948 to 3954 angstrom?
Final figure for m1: 126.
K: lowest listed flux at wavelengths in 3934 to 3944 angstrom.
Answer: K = 27.45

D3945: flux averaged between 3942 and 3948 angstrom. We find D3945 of 116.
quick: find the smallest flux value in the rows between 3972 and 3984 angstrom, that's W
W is 83.7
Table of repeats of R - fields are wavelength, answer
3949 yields 126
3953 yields 126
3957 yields 125.7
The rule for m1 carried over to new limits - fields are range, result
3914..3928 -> 98.08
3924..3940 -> 24.22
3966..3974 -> 27.87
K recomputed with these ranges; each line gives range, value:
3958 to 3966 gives 71.83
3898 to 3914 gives 114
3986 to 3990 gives 142.1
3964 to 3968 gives 38.81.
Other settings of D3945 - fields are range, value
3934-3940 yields 53.1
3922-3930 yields 102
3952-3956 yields 130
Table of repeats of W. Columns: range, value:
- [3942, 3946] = 103.5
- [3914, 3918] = 132.8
